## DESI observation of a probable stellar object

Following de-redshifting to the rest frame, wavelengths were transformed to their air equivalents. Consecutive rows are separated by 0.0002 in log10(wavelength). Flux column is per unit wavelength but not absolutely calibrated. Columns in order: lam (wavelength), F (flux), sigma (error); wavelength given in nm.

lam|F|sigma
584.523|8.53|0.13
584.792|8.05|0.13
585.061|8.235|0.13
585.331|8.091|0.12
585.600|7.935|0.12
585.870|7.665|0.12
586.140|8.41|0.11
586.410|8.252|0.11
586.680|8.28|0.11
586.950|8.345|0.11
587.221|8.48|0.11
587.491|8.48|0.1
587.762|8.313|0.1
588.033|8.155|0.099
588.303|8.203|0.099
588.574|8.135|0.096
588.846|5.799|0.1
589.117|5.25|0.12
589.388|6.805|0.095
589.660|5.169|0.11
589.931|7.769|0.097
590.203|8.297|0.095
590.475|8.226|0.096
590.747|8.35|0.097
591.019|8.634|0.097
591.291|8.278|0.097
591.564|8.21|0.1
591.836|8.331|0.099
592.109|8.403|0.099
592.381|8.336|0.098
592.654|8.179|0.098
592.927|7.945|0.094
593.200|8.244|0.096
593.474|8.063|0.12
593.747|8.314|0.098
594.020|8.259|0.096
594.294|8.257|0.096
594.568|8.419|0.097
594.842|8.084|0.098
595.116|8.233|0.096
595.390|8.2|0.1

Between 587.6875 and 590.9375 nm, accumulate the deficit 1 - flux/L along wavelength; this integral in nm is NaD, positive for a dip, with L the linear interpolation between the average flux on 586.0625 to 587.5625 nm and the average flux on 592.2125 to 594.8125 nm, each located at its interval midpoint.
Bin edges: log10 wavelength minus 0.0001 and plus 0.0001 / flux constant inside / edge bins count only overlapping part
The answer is 0.37 nm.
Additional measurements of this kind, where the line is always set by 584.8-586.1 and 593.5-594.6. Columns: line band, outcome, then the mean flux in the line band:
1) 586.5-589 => 0.026 nm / 8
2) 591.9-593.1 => 0.001 nm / 8.23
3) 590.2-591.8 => -0.029 nm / 8.34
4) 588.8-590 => 0.301 nm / 6.1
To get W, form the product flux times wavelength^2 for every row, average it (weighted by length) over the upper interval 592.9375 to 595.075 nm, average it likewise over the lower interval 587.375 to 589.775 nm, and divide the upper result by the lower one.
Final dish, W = 1.2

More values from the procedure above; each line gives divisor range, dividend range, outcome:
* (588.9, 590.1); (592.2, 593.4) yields 1.32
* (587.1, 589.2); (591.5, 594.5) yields 1.09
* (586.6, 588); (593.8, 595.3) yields 1.01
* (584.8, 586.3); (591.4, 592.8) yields 1.05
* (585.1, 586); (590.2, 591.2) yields 1.08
